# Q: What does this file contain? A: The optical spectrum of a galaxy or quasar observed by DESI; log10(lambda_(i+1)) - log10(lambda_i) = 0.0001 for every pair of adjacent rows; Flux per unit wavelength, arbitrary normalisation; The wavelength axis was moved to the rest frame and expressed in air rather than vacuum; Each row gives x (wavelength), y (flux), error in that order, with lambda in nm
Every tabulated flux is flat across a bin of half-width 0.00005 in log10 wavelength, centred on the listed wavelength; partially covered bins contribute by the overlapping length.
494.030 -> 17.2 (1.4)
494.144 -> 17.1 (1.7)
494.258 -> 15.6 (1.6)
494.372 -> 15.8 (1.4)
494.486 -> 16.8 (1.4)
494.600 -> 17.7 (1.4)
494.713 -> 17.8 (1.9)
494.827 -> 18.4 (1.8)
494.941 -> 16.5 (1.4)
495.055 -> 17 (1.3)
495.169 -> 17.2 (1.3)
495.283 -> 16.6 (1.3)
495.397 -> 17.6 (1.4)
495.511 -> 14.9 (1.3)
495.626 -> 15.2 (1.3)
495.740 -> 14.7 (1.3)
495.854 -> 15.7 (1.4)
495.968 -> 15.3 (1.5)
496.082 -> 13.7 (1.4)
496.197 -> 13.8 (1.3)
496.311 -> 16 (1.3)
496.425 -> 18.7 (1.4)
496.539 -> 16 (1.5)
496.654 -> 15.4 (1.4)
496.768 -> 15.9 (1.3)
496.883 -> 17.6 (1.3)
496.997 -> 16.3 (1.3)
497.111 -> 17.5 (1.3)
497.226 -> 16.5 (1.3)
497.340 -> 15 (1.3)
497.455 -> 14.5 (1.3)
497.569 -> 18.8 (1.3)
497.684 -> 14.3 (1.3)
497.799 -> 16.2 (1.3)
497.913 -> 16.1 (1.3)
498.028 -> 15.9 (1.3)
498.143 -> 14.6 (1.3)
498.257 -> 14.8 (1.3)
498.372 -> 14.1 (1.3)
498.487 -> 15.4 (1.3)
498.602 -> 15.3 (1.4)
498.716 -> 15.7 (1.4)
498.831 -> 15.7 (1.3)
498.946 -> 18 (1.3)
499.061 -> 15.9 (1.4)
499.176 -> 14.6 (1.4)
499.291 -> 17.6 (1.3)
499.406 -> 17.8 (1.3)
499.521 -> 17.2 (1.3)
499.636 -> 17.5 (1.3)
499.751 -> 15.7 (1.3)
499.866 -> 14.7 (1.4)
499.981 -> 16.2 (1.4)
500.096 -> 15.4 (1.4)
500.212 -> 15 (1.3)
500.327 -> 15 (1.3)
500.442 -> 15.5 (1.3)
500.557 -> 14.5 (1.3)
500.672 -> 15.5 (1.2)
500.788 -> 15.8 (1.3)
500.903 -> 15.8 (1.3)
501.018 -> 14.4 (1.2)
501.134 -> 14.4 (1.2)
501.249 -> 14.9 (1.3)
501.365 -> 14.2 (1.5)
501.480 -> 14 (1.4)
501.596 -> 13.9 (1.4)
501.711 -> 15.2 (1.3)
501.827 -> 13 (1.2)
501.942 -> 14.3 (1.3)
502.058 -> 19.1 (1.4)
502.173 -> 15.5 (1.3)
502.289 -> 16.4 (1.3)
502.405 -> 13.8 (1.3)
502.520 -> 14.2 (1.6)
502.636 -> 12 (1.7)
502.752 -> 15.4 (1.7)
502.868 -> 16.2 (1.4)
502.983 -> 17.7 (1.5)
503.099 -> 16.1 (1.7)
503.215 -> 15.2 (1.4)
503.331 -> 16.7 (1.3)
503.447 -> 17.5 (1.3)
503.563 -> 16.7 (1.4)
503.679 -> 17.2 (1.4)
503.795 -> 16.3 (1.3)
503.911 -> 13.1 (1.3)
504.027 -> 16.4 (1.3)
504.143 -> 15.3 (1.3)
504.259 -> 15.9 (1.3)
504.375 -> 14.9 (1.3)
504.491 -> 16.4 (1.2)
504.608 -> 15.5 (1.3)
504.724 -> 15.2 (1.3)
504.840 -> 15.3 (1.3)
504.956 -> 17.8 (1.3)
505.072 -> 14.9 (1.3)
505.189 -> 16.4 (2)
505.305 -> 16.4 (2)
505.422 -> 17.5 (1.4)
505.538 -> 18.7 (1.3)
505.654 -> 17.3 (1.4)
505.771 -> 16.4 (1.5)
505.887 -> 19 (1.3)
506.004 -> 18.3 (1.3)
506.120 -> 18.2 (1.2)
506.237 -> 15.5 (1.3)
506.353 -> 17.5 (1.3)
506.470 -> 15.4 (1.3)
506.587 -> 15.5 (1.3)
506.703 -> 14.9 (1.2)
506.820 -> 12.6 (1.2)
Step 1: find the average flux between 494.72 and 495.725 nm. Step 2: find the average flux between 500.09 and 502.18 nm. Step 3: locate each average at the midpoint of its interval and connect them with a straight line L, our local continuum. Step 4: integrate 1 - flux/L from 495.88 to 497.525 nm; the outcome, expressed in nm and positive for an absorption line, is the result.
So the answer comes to 0.03 nm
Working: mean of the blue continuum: 16.6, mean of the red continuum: 15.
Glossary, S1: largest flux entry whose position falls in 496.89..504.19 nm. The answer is 19.1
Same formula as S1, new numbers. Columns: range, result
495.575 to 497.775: 18.8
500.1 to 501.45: 15.8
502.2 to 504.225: 17.7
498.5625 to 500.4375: 18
